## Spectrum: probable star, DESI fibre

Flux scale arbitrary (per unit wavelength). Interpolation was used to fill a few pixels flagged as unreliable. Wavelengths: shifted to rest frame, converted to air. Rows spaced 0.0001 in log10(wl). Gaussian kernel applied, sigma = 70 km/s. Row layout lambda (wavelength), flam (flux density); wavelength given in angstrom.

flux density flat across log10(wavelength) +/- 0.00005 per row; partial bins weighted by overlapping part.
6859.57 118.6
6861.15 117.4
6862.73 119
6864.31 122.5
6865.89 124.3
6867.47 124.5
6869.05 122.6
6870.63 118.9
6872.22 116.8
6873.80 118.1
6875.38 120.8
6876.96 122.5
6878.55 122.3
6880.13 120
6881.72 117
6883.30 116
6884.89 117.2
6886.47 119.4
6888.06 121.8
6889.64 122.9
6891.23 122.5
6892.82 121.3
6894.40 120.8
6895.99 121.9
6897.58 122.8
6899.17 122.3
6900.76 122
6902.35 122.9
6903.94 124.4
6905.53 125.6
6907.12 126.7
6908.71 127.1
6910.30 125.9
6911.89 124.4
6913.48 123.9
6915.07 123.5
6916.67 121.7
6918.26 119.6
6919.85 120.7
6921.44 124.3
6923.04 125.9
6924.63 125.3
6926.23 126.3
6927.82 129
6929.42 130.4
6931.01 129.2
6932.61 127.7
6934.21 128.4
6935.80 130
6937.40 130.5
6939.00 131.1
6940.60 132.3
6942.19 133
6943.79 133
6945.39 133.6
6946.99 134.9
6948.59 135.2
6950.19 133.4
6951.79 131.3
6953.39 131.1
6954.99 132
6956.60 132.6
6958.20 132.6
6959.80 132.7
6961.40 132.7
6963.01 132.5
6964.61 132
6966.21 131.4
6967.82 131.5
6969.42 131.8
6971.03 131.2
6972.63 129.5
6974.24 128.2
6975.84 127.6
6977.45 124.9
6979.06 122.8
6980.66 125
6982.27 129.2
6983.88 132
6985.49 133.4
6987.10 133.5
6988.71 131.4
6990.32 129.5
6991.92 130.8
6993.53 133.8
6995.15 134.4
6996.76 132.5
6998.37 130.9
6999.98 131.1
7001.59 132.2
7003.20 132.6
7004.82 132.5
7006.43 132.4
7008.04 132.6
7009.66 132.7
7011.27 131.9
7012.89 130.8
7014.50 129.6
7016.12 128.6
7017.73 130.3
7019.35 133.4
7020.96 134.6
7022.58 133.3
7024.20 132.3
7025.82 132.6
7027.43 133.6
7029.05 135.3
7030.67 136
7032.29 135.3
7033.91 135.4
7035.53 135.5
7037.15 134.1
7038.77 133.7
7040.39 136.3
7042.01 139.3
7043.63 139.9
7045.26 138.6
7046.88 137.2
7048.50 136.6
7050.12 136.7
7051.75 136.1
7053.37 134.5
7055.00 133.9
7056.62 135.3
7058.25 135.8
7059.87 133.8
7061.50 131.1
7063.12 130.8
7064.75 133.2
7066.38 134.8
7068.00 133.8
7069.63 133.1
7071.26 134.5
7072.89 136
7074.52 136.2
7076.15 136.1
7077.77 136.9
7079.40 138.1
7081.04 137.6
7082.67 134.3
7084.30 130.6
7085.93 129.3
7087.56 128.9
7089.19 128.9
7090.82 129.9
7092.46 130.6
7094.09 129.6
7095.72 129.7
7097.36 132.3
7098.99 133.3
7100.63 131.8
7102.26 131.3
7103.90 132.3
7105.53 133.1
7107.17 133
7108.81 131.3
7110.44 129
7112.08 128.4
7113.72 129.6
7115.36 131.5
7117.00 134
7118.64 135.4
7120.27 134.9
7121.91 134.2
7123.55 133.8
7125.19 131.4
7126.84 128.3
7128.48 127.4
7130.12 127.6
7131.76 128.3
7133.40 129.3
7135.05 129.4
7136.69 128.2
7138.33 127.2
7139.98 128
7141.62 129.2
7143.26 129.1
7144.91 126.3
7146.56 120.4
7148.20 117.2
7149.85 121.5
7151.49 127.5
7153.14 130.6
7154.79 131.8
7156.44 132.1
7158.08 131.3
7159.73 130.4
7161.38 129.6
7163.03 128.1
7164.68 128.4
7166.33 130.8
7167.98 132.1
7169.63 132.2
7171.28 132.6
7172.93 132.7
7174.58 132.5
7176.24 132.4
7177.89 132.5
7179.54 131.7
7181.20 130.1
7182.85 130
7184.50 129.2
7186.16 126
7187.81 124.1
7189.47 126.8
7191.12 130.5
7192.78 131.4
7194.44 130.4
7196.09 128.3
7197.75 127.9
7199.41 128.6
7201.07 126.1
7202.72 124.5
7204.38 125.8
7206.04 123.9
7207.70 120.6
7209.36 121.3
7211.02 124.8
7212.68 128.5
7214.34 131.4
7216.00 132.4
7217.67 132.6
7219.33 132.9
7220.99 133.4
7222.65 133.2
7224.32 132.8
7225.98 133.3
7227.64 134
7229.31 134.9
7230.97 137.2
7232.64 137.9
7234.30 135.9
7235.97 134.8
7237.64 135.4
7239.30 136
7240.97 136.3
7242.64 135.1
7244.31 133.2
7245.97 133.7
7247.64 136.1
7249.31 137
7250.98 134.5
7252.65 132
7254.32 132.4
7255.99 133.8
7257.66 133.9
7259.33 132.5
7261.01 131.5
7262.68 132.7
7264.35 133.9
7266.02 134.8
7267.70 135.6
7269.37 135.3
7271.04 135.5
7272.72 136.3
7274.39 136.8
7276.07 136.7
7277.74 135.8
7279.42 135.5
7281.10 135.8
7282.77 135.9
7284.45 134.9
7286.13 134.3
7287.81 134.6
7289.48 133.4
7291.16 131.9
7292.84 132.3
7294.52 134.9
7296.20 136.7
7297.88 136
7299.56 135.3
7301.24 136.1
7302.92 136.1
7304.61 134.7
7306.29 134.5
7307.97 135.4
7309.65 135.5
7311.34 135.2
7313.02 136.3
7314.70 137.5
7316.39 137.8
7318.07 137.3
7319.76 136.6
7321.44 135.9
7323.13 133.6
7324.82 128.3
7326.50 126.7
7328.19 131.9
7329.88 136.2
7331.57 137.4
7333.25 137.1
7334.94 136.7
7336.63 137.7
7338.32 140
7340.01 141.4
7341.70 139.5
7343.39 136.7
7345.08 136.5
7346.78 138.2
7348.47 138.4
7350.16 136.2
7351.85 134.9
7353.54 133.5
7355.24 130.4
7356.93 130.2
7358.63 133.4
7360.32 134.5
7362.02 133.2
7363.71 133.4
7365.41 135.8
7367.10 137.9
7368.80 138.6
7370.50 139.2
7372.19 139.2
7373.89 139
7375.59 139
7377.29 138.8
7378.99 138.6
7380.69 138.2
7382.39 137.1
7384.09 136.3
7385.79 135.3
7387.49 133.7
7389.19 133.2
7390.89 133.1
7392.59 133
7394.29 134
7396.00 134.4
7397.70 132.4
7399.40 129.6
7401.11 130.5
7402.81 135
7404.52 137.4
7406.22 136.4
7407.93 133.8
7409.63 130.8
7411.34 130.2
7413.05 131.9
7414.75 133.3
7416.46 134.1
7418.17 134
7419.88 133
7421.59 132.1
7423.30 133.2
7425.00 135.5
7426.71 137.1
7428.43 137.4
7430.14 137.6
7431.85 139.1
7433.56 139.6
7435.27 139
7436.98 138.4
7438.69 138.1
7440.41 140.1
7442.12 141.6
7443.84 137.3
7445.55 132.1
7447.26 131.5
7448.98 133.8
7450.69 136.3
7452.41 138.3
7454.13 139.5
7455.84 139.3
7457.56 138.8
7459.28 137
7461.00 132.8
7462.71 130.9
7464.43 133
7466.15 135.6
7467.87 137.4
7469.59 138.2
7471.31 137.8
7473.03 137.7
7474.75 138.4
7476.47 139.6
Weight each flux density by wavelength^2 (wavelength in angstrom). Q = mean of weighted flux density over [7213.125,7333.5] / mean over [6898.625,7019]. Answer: 1.14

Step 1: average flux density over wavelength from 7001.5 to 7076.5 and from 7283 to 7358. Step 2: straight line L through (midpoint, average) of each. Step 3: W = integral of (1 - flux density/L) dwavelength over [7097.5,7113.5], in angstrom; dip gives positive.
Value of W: 0.4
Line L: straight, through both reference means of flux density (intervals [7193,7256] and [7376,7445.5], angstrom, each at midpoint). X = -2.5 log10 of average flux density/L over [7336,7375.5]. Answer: -0.02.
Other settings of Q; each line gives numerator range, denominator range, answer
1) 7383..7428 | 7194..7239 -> 1.08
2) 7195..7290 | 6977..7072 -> 1.06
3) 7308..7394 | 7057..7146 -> 1.11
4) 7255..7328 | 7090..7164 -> 1.09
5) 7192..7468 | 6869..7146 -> 1.13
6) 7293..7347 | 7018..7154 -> 1.10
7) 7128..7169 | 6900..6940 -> 1.09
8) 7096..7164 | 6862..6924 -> 1.14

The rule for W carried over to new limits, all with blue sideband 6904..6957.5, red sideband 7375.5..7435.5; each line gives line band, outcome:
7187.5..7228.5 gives 1.0 angstrom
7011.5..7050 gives -1.4 angstrom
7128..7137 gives 0.2 angstrom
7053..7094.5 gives -1.0 angstrom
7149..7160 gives 0.2 angstrom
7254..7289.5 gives -0.4 angstrom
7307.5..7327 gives -0.2 angstrom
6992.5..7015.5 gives -0.5 angstrom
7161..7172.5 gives 0.1 angstrom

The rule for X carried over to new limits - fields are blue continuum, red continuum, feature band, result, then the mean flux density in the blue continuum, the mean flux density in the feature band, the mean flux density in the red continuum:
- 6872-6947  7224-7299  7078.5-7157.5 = 0.00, 125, 130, 135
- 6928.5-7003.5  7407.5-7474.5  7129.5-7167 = 0.04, 131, 128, 136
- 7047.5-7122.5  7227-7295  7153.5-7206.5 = 0.04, 133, 130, 135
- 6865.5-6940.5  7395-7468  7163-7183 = -0.02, 124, 131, 135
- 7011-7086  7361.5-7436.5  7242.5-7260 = 0.01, 134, 134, 135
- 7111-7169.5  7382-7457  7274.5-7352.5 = -0.02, 129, 136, 135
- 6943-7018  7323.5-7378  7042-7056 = -0.04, 131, 137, 136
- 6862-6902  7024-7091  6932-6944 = -0.05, 121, 131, 135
